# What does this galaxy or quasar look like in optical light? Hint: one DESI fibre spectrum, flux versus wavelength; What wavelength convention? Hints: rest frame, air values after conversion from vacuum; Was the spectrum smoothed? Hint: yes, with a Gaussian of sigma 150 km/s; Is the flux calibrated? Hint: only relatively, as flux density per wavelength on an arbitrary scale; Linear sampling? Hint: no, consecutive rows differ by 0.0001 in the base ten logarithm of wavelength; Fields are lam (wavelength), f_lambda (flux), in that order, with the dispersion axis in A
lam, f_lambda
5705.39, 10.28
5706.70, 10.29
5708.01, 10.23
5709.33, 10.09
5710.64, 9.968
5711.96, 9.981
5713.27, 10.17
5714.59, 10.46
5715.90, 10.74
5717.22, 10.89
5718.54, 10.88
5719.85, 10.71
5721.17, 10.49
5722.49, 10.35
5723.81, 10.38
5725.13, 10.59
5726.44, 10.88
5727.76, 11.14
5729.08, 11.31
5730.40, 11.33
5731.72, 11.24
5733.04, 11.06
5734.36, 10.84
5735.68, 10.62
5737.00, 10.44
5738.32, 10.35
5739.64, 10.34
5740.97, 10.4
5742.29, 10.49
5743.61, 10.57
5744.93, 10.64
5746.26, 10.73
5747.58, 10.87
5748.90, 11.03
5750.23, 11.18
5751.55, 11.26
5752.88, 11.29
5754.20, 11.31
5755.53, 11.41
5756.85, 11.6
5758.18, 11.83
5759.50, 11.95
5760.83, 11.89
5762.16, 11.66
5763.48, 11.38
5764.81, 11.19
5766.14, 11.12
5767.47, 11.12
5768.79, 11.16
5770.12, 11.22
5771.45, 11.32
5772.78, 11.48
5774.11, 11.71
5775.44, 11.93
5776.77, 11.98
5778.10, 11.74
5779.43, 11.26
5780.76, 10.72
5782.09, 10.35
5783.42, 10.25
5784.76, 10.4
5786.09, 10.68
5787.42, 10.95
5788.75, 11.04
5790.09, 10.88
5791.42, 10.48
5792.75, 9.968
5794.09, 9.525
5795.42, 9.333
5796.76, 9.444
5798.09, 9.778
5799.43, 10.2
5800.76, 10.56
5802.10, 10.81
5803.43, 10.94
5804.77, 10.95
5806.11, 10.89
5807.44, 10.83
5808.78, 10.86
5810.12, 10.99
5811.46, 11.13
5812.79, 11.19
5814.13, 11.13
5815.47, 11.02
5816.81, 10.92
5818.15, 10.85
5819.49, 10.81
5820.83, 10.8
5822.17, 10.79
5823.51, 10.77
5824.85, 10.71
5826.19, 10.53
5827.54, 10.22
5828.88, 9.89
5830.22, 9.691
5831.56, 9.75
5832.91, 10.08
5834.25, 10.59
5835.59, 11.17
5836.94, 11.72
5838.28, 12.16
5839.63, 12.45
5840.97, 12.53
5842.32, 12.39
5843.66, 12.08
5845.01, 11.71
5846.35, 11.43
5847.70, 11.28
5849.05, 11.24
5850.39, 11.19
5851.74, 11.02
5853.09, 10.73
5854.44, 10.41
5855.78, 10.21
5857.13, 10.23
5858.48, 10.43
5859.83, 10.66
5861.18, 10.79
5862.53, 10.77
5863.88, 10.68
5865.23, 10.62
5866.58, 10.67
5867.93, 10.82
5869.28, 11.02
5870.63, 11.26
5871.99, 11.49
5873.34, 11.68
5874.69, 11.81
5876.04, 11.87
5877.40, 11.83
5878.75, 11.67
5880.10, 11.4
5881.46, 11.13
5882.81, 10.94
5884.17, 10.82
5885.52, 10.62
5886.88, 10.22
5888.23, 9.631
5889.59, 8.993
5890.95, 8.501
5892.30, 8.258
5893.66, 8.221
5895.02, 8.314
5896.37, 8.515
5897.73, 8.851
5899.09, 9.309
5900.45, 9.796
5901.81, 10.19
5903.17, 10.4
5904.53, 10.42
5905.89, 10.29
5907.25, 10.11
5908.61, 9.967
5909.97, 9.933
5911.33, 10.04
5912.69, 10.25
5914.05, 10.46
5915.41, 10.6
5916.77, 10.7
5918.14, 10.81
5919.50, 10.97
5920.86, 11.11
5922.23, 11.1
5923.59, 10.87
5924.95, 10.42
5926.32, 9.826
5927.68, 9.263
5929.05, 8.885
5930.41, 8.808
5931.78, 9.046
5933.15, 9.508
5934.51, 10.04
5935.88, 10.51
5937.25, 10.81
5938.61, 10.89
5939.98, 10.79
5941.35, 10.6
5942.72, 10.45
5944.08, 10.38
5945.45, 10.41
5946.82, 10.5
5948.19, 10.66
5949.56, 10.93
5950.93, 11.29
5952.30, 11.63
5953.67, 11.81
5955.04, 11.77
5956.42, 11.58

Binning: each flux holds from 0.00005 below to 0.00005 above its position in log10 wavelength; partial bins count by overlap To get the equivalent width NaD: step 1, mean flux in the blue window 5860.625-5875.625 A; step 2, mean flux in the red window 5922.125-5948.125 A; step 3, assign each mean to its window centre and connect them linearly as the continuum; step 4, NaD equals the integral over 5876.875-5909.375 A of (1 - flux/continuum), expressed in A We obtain 2.5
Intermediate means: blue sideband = 11.1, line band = 9.92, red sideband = 10.2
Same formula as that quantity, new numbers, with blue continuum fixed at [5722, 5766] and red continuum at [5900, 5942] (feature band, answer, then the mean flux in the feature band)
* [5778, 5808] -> 0.86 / 10.5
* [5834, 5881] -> -3.31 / 11.3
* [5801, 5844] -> -1.22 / 11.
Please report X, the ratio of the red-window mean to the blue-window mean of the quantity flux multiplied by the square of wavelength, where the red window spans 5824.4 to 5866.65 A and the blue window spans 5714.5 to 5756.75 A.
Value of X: 1.0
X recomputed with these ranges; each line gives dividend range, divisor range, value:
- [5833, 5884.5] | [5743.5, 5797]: 1.05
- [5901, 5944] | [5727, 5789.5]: 0.98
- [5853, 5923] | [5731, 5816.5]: 0.99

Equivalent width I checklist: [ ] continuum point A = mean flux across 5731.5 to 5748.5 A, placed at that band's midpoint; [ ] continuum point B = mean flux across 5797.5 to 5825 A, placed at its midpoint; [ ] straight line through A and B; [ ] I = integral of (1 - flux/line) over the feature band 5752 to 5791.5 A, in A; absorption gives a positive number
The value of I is -2.0 A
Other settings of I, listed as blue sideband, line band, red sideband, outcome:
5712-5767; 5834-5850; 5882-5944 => -2.1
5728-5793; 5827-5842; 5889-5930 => -0.7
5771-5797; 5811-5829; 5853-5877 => 0.1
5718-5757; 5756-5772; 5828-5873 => -0.8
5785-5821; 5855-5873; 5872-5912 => -0.8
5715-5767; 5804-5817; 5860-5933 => -0.4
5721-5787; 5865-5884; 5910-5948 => -1.4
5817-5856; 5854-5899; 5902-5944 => 1.2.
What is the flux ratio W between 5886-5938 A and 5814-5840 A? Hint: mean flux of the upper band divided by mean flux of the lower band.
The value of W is 0.9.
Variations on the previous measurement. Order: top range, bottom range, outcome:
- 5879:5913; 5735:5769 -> 0.89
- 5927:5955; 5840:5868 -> 0.94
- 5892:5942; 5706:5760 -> 0.93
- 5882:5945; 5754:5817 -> 0.91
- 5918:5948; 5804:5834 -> 0.96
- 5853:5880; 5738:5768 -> 0.99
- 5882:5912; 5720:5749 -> 0.90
